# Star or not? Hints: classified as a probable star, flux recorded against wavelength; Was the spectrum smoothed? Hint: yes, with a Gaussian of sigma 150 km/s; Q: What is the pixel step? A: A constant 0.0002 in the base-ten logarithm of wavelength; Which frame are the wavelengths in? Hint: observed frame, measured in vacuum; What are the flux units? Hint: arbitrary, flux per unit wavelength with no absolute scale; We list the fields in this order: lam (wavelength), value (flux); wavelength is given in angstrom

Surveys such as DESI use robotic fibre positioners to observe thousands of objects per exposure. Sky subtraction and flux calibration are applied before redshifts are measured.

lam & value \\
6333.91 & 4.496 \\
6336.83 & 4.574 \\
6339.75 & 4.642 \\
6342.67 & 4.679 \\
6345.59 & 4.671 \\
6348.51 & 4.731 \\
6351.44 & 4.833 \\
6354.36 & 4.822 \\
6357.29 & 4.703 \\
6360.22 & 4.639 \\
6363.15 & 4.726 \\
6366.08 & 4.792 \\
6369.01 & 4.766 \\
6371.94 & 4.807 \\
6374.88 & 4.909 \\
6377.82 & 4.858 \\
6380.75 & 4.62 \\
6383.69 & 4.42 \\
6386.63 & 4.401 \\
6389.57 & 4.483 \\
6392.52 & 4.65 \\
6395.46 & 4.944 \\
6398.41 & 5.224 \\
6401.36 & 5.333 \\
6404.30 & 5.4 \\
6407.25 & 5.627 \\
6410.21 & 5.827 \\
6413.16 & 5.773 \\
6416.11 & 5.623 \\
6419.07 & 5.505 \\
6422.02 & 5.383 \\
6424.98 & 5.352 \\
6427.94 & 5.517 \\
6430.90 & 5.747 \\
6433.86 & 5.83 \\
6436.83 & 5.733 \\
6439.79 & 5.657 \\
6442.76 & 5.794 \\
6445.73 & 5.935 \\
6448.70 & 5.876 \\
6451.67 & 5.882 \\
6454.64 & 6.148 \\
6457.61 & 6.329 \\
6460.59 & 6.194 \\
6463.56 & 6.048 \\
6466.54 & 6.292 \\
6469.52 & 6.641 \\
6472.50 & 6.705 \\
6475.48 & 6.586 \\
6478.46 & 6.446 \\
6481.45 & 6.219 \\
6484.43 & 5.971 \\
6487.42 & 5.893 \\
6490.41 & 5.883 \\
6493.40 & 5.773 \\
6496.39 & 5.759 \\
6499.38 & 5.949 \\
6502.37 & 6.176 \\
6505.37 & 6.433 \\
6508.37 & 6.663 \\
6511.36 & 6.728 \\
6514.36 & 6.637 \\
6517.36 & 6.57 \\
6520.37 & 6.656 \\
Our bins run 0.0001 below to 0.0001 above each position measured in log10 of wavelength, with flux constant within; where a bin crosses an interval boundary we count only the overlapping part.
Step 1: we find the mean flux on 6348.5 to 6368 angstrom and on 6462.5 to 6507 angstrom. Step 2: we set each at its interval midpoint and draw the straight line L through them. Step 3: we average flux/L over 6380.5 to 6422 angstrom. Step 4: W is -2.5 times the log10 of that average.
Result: 0.02 mag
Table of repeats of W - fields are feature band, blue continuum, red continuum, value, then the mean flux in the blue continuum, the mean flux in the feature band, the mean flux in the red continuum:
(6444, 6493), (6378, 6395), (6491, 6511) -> -0.09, 4.57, 6.18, 6.15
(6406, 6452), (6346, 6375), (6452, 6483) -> 0.02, 4.76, 5.69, 6.34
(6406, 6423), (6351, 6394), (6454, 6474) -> -0.04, 4.69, 5.63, 6.35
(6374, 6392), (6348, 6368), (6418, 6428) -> 0.09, 4.75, 4.61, 5.43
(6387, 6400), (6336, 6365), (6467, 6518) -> 0.09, 4.71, 4.79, 6.29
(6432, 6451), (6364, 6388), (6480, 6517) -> -0.06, 4.7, 5.8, 6.19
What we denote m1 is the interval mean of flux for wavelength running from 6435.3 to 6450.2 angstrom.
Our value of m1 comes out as 5.8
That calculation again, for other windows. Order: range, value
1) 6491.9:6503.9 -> 5.92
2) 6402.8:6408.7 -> 5.52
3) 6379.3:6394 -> 4.51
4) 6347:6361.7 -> 4.74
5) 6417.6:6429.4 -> 5.44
